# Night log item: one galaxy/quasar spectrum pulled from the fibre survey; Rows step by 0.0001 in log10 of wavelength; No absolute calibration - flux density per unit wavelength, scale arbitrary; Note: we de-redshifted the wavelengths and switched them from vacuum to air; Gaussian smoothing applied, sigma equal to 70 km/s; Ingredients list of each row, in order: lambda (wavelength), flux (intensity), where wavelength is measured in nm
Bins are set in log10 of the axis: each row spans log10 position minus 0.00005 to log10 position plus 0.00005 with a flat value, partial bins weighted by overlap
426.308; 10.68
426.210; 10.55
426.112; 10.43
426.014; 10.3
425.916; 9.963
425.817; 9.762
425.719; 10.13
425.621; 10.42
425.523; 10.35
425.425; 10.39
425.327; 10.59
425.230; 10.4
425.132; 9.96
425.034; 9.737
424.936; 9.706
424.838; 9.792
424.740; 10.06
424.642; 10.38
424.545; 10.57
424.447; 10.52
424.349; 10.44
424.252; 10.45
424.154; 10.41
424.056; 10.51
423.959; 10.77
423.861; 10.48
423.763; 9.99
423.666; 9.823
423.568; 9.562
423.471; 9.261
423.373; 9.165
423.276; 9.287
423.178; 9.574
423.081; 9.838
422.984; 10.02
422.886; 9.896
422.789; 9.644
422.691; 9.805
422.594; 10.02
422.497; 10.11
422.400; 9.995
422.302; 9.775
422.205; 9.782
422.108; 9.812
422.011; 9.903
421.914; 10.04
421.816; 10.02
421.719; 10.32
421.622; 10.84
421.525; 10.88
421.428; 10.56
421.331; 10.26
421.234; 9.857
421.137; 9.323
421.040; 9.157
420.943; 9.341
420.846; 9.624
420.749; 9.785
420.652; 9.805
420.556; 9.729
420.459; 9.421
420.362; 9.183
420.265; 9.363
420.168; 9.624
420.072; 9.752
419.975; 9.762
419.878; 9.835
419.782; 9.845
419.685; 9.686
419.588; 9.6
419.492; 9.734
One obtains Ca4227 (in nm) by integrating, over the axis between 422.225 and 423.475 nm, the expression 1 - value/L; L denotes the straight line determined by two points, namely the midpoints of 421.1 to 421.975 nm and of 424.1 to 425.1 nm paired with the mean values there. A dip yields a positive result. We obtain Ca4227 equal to 0.06 nm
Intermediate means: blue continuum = 10.2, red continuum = 10.2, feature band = 9.74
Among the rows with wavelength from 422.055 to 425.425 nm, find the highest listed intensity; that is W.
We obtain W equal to 10.77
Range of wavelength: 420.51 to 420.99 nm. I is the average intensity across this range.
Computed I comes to 9.67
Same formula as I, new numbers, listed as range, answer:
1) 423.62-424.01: 10.3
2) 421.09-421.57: 10.2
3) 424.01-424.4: 10.4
